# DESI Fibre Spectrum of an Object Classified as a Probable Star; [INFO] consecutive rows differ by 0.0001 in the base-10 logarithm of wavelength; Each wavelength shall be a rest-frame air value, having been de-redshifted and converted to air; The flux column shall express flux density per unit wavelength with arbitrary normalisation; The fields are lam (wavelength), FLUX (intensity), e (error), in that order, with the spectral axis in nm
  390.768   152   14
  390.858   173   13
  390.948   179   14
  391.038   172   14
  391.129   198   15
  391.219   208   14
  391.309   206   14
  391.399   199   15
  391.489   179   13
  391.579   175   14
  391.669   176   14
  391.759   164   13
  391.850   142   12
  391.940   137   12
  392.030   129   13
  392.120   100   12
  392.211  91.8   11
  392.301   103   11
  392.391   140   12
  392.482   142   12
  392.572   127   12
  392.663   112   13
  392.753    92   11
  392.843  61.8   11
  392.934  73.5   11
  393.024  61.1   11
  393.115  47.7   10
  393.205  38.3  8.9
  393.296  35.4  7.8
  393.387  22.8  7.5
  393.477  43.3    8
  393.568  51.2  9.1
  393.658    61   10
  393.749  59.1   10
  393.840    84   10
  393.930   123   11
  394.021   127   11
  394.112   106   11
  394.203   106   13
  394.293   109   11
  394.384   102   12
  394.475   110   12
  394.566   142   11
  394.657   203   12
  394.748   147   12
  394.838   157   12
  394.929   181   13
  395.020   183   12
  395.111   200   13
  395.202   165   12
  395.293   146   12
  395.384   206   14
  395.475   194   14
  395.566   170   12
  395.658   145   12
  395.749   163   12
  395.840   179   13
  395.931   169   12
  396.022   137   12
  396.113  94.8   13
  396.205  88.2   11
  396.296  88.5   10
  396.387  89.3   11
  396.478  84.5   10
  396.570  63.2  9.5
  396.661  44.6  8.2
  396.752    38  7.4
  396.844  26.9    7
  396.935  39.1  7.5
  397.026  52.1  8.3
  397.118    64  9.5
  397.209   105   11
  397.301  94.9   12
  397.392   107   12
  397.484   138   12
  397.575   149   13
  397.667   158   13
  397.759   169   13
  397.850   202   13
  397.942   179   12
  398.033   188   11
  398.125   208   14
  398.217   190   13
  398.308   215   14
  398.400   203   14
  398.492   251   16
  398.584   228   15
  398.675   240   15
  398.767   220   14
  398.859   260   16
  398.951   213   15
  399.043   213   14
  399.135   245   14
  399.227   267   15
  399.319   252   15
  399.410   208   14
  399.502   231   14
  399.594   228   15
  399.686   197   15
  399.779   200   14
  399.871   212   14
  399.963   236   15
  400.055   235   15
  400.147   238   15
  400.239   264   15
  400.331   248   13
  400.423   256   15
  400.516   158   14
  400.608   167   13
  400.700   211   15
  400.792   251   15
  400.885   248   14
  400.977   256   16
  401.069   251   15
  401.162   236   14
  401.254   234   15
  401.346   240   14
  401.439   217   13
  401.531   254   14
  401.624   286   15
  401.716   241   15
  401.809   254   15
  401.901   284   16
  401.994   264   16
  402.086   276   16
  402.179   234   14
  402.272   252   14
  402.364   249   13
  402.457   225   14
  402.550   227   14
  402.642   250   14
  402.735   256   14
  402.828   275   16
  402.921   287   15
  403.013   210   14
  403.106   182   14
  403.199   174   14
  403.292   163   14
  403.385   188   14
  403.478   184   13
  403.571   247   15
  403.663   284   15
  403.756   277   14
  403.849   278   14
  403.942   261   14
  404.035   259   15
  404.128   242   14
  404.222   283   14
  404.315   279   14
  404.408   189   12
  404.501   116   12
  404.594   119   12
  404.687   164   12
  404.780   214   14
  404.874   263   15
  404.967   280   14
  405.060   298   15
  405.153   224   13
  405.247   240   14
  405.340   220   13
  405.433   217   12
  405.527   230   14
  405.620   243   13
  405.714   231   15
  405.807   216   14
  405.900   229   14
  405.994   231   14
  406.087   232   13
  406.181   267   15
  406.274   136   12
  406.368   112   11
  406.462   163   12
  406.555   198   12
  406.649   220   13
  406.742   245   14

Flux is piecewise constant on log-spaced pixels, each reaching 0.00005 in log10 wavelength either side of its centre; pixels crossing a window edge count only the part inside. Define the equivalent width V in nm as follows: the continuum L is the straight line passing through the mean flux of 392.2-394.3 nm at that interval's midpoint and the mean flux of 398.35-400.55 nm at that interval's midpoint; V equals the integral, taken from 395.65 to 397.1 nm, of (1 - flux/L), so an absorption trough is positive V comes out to 0.57 nm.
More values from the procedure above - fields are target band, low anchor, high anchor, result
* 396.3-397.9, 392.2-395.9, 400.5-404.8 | 0.65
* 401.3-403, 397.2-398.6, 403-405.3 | -0.36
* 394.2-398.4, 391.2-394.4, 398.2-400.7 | 0.79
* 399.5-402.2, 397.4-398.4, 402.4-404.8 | -0.46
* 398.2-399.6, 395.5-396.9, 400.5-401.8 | -0.43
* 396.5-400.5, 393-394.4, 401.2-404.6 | -0.40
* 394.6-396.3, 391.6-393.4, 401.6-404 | -0.23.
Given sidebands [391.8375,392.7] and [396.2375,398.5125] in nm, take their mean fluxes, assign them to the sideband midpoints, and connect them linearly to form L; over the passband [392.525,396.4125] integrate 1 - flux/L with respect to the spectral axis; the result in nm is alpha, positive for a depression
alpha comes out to 0.20 nm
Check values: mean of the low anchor 122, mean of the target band 117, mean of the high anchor 124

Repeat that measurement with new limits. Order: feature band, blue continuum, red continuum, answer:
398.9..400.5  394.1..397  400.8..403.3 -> -0.237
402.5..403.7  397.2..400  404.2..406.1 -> -0.044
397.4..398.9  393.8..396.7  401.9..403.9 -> -0.192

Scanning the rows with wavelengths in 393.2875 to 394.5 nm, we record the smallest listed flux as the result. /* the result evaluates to 22.8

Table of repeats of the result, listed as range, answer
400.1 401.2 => 158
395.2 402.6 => 26.9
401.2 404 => 163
